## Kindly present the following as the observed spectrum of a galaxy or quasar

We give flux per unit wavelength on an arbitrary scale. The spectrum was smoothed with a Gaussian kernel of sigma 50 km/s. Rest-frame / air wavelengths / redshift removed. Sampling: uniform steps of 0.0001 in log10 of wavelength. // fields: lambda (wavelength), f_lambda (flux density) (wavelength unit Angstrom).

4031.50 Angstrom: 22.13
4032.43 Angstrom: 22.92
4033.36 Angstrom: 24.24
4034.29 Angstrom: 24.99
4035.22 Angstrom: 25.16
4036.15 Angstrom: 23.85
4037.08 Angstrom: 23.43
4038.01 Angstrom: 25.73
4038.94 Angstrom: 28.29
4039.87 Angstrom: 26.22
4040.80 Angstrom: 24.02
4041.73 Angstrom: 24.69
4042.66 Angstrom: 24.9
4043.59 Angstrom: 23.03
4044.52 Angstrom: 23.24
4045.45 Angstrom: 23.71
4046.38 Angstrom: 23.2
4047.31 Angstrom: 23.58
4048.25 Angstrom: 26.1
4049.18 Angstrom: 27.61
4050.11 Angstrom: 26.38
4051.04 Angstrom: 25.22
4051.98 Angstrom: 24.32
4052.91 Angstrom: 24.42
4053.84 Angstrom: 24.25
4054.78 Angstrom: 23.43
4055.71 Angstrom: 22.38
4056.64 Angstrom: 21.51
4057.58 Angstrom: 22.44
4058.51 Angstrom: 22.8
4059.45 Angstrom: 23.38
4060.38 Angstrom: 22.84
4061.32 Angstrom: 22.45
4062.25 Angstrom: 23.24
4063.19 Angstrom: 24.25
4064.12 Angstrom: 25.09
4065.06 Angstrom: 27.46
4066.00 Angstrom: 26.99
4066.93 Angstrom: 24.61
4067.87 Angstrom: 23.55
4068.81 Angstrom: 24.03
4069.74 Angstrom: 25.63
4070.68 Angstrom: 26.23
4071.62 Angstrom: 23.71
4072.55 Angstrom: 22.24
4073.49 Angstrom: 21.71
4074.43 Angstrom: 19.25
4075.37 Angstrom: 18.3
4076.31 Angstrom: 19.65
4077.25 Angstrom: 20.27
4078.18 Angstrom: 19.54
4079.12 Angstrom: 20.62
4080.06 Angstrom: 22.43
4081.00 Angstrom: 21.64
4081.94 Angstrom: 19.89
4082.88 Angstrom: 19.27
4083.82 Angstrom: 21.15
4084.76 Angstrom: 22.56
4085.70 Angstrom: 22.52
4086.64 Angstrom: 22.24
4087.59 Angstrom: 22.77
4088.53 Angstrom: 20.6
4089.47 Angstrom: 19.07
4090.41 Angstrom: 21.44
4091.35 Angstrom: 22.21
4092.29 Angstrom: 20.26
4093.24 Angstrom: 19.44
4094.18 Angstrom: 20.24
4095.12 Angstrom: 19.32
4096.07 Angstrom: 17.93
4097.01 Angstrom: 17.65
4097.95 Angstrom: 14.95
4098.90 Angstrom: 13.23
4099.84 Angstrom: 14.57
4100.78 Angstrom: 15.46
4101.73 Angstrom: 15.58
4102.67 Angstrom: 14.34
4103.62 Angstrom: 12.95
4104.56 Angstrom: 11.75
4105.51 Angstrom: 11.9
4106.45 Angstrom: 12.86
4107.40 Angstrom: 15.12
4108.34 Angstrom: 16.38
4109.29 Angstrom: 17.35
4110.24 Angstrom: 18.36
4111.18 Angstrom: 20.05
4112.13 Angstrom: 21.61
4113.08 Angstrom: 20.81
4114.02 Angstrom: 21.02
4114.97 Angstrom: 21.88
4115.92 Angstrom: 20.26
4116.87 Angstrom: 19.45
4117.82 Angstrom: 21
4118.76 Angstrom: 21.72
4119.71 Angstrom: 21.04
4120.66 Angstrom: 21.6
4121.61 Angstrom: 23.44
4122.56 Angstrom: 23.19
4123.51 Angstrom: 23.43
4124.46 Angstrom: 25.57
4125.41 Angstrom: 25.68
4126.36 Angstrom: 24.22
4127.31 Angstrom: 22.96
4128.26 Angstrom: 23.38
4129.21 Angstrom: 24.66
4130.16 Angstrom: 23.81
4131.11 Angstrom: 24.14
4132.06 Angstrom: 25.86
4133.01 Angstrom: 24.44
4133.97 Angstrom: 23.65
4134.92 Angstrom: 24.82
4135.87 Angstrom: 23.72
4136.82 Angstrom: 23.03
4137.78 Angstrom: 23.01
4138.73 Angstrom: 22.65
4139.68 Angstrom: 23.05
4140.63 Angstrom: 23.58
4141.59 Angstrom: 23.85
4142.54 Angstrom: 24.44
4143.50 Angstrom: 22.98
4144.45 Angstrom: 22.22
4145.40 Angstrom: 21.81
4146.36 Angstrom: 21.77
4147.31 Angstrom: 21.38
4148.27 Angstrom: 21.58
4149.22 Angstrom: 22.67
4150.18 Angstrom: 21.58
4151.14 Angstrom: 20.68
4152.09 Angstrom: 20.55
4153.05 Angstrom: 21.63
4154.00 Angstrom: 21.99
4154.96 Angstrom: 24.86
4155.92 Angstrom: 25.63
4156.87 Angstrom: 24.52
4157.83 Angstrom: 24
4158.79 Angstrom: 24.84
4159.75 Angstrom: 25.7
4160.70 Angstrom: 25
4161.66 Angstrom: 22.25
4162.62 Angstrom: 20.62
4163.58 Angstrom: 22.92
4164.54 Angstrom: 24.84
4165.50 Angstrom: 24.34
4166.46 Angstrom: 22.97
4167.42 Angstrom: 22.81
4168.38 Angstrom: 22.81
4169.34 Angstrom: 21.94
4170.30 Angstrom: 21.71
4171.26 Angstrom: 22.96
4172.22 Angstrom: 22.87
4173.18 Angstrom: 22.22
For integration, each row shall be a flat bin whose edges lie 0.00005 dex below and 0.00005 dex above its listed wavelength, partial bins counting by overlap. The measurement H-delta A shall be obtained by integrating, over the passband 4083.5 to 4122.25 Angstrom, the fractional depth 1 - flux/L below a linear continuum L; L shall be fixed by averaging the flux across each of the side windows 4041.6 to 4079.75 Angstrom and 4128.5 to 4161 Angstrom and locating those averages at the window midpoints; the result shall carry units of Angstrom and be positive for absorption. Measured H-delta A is 7.72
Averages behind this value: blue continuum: 23.5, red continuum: 23.4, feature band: 18.7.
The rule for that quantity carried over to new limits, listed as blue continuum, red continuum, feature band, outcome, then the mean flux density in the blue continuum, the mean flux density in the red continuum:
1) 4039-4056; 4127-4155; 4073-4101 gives 4.9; 24.6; 23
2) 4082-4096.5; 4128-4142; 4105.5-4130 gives 1.9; 20.7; 23.8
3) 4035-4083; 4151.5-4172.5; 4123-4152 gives 0.0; 23.5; 23.3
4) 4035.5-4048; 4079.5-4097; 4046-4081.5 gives -0.9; 24.5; 20.7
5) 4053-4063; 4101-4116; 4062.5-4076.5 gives -1.3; 23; 16.9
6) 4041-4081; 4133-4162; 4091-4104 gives 3.5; 23.4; 23.1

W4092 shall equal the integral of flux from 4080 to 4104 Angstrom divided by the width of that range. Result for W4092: 18.9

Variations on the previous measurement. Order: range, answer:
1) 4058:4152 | 21.2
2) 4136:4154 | 22.4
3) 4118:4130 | 23.4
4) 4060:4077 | 23.4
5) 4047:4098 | 22.4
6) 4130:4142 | 23.8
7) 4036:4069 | 24.4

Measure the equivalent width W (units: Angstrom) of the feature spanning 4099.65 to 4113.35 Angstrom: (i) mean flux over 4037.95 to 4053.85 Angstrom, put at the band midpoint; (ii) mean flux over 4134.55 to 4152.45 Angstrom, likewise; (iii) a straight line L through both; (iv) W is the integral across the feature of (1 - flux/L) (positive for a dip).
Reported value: 4.4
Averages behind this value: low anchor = 25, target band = 15.9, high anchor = 22.6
